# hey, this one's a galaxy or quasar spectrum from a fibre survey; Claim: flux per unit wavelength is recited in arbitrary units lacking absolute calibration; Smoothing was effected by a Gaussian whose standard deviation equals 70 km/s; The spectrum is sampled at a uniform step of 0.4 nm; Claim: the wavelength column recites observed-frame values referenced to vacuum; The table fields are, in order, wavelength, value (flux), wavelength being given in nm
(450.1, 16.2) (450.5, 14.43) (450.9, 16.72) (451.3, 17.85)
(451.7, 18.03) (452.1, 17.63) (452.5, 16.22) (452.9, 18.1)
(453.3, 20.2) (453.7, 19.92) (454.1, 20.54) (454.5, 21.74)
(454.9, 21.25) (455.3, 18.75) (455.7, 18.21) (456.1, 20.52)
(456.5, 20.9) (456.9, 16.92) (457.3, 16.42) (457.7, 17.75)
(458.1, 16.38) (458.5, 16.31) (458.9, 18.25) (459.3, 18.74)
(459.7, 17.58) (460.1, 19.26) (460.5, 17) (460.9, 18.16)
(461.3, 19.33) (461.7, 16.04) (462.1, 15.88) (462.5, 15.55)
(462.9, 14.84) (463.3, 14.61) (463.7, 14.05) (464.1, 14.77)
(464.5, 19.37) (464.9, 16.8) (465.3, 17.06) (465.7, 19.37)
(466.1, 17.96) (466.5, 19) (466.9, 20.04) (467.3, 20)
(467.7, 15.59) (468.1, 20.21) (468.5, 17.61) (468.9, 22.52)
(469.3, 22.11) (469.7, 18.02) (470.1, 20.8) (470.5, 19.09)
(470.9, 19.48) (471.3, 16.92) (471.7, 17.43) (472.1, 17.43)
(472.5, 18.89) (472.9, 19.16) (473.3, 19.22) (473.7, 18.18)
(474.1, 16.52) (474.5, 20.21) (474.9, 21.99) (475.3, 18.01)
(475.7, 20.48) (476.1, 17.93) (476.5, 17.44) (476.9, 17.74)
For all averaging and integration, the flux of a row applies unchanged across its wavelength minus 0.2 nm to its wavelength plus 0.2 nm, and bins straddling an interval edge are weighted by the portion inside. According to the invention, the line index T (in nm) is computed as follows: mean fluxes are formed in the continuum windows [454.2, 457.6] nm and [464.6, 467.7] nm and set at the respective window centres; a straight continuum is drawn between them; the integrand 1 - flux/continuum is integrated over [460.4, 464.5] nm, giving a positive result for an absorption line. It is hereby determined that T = 0.57 nm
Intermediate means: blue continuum 19.3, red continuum 18.4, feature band 16.2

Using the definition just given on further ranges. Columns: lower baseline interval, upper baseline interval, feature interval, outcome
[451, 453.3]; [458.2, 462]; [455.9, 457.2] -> -0.11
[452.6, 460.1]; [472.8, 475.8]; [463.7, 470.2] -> 0.13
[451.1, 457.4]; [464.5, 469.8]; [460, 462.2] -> 0.16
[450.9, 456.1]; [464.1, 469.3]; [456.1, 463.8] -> 0.70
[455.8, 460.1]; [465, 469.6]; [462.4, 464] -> 0.34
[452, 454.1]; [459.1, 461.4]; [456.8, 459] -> 0.17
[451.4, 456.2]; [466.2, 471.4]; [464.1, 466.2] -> 0.17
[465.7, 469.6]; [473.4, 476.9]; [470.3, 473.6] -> 0.11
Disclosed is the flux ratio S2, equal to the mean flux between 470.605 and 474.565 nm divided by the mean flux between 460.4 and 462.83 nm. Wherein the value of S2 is 1.1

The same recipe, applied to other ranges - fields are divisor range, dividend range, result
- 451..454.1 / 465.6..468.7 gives 1.02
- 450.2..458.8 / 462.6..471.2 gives 0.99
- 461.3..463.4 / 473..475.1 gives 1.22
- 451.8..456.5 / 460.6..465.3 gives 0.84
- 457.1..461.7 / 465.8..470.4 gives 1.10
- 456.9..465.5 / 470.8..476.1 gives 1.11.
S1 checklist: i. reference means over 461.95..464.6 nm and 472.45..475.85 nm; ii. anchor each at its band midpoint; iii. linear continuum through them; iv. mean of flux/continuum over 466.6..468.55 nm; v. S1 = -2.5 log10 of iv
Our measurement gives -0.11 mag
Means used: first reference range 15.4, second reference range 19.2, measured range 18.8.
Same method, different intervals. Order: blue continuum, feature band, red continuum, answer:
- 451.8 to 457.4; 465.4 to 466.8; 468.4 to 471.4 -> 0.05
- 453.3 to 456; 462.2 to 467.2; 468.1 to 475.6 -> 0.15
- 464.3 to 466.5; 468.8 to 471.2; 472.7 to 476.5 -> -0.09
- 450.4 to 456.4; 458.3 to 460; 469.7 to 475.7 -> 0.06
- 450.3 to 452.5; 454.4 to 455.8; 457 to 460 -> -0.17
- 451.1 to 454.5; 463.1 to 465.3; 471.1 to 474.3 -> 0.14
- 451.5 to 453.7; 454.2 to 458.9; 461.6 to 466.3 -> -0.07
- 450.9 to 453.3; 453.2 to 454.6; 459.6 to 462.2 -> -0.16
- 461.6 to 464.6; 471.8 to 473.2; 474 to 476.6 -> -0.01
